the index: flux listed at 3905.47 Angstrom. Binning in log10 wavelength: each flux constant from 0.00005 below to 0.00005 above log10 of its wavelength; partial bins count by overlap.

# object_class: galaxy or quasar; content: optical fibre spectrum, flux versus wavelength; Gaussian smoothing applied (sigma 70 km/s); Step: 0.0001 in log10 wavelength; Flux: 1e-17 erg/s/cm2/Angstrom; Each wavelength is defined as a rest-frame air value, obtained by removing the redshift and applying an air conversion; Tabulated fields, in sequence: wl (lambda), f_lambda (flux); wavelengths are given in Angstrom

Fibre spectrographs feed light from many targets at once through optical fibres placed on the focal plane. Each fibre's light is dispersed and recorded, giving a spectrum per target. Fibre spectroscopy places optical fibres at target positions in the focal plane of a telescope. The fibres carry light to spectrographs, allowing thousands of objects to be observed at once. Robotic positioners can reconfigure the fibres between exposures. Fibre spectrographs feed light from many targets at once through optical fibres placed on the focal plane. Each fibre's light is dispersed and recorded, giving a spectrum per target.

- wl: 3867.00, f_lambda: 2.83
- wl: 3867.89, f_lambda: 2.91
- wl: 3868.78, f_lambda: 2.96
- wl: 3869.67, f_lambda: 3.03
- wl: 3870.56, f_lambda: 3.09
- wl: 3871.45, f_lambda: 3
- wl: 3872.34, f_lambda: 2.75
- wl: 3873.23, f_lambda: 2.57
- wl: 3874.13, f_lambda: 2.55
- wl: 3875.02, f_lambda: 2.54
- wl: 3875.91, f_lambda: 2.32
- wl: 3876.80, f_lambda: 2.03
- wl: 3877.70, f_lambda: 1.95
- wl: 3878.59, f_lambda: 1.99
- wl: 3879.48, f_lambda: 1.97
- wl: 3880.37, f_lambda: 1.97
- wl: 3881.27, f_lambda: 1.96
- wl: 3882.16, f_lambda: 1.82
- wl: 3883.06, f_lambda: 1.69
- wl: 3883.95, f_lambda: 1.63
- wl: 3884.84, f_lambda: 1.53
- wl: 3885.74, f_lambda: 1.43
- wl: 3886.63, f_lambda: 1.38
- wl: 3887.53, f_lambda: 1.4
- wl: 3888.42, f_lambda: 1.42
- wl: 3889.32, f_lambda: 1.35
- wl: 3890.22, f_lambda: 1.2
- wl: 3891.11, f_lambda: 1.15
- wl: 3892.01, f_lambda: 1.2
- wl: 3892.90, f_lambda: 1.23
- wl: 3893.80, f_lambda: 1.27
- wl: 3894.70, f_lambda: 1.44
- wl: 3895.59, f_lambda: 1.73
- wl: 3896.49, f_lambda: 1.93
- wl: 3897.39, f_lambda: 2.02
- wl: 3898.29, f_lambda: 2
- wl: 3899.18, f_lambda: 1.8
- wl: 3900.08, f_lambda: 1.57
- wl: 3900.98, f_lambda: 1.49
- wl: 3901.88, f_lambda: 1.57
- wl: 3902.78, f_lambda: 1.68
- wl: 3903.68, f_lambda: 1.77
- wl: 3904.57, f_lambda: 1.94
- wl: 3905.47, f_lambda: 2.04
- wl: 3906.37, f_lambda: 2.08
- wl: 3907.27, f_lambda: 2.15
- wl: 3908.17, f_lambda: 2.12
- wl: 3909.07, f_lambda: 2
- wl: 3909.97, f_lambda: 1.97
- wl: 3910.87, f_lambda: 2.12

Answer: 2.04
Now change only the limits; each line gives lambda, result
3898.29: 2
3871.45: 3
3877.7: 1.95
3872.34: 2.75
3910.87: 2.12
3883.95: 1.63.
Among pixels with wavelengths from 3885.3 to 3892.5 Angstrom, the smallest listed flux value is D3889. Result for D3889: 1.15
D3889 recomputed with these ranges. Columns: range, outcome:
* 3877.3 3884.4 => 1.63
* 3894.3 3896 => 1.44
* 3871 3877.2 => 2.03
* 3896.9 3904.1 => 1.49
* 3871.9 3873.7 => 2.57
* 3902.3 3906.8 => 1.68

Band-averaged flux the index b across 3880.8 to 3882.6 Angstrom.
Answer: 1.89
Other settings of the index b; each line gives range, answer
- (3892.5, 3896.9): 1.52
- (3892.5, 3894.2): 1.25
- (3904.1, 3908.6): 2.07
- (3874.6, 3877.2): 2.3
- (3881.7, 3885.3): 1.67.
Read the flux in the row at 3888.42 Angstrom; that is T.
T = 1.42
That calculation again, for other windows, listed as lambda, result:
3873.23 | 2.57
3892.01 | 1.2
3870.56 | 3.09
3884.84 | 1.53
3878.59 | 1.99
